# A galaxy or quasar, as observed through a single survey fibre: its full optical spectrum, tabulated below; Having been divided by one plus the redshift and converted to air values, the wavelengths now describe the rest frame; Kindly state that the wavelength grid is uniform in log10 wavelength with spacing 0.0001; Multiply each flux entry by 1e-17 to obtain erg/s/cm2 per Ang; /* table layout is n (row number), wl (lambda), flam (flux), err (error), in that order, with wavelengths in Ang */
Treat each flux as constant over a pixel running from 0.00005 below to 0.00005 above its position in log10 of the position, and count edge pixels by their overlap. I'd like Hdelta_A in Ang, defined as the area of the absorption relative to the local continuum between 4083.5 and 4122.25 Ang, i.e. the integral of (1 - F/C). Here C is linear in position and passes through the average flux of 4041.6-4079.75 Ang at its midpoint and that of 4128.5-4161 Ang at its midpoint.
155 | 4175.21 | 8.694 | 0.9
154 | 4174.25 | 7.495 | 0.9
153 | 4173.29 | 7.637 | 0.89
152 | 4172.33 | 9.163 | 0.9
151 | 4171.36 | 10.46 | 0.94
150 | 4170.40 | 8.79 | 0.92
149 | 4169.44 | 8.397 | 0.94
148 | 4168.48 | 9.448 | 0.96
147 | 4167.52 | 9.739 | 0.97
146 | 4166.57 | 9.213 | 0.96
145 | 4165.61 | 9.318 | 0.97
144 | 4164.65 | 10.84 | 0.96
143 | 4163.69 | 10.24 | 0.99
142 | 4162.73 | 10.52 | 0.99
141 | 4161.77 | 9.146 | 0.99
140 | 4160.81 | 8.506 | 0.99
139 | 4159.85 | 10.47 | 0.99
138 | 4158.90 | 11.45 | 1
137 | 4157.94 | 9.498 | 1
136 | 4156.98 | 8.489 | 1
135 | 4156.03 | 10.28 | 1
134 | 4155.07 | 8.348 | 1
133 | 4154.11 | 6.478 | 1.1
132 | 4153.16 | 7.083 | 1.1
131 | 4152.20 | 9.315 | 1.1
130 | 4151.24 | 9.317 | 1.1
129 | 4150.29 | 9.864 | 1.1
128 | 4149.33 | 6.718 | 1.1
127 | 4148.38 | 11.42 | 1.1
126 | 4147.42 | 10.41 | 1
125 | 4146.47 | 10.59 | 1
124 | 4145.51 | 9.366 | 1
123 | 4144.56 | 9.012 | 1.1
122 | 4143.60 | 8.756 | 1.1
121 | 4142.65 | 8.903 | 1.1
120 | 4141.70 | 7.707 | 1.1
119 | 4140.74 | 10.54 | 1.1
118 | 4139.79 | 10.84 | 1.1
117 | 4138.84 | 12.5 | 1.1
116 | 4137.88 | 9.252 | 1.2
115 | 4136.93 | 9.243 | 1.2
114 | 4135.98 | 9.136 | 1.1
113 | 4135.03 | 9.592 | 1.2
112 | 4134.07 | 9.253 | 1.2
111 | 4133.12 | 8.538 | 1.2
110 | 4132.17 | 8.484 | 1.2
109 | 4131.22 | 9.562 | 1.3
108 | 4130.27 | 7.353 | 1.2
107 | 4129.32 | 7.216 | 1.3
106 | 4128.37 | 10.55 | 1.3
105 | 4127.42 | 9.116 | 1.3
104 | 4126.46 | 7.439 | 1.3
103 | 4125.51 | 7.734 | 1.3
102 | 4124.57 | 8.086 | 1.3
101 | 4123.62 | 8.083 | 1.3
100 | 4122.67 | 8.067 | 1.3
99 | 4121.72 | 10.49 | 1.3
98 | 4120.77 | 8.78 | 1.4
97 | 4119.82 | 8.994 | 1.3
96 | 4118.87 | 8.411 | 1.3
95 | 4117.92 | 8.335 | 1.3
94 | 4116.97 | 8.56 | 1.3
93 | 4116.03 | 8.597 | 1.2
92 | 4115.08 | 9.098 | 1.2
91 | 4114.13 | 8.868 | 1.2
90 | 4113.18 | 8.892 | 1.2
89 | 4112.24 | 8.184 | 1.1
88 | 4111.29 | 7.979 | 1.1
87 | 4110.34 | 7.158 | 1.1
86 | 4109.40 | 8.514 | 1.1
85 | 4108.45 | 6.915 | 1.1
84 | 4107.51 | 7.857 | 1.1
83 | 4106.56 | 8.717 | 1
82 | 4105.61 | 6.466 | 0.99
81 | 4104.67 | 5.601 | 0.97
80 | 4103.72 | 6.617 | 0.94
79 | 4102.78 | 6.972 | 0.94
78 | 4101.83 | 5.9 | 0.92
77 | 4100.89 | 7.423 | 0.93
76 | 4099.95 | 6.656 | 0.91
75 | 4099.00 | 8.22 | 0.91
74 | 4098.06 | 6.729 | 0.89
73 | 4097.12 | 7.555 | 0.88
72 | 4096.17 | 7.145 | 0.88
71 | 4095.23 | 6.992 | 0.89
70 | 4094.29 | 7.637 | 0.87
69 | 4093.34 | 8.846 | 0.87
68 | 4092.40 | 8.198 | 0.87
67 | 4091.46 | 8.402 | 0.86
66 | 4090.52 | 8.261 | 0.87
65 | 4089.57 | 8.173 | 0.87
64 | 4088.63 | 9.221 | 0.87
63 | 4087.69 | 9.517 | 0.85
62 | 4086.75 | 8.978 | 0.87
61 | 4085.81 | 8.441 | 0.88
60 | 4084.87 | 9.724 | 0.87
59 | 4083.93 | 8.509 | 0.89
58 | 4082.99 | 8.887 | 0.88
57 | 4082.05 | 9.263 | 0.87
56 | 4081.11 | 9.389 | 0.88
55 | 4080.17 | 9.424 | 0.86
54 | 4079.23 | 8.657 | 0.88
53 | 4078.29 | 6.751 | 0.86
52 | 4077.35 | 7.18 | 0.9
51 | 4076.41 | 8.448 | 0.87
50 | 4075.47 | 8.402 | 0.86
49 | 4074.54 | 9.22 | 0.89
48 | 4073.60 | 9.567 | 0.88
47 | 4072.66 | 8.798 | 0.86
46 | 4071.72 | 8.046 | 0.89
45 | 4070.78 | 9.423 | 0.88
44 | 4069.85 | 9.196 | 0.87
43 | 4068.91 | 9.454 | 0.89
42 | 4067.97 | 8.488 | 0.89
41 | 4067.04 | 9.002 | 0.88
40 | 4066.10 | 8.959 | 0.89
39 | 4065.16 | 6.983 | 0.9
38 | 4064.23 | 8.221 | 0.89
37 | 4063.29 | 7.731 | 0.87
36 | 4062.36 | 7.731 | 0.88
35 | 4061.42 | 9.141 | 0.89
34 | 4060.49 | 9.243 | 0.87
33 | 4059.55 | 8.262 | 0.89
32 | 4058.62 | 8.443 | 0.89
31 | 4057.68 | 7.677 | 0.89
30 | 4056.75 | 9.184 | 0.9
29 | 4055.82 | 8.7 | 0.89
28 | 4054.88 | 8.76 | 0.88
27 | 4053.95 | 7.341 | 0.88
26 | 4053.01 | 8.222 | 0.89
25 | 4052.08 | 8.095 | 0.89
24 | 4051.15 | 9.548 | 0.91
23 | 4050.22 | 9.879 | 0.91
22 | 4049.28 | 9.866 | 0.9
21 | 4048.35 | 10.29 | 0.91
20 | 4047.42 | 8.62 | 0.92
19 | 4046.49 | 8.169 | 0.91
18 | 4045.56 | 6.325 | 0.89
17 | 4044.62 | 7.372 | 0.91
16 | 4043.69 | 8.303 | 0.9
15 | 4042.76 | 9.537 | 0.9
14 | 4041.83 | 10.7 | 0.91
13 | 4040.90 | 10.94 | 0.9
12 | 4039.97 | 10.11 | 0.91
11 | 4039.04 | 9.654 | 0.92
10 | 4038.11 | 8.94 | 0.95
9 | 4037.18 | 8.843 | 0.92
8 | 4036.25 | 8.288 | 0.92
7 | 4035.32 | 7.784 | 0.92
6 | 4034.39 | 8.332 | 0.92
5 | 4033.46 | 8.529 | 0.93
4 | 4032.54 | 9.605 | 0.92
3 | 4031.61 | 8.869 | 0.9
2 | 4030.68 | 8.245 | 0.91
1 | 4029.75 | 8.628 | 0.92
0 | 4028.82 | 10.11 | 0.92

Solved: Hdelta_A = 3.68 Ang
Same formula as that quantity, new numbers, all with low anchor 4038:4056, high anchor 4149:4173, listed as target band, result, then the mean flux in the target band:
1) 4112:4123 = 0.4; 8.79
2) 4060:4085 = 1.1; 8.65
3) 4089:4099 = 1.4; 7.83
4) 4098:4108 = 2.3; 7.03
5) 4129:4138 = 0.4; 8.78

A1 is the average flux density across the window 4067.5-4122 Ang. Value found 8.25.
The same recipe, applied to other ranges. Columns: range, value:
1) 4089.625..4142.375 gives 8.3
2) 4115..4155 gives 8.96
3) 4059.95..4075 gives 8.69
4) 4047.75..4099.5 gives 8.55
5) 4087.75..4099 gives 7.99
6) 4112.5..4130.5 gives 8.57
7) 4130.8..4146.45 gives 9.45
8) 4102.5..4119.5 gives 7.9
